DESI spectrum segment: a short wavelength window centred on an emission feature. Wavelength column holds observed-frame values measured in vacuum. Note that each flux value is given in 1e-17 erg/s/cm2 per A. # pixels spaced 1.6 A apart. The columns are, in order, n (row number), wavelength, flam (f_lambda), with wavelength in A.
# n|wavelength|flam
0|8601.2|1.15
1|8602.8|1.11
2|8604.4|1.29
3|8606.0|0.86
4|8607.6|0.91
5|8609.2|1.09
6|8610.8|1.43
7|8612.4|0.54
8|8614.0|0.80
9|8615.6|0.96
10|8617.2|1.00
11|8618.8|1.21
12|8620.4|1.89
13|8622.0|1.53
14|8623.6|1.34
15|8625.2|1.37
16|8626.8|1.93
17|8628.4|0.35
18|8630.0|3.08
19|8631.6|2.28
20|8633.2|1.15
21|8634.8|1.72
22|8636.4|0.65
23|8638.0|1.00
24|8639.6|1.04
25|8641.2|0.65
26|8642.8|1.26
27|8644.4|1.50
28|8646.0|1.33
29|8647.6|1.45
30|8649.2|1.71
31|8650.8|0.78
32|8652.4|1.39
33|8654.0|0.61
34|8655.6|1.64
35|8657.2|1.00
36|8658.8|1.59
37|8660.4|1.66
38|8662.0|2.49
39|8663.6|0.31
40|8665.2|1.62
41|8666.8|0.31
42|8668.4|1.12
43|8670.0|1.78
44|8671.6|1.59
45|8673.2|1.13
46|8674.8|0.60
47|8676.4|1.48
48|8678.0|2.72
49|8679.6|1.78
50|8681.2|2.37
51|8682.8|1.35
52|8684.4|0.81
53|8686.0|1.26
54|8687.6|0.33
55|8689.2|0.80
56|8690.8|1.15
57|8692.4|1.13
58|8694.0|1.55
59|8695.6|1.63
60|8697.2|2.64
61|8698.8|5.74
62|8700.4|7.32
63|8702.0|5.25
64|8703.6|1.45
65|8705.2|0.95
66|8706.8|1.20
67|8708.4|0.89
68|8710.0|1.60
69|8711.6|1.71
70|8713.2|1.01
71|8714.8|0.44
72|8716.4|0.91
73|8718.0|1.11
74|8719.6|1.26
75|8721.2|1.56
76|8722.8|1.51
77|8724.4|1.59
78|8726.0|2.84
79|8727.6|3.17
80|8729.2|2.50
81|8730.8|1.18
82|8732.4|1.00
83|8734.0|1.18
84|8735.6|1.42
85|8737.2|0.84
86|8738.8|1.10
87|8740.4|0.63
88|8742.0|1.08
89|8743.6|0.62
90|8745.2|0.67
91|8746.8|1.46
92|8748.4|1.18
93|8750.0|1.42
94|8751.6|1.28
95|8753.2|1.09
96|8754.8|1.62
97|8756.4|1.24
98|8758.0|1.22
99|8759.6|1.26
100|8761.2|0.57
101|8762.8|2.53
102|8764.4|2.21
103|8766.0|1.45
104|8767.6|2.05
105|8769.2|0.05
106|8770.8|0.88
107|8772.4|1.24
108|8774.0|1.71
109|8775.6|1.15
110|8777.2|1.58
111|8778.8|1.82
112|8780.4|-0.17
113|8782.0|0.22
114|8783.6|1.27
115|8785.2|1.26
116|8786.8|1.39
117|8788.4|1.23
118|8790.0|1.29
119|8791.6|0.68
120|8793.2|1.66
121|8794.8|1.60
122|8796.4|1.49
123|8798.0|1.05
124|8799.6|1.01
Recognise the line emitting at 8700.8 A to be H-alpha 6563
